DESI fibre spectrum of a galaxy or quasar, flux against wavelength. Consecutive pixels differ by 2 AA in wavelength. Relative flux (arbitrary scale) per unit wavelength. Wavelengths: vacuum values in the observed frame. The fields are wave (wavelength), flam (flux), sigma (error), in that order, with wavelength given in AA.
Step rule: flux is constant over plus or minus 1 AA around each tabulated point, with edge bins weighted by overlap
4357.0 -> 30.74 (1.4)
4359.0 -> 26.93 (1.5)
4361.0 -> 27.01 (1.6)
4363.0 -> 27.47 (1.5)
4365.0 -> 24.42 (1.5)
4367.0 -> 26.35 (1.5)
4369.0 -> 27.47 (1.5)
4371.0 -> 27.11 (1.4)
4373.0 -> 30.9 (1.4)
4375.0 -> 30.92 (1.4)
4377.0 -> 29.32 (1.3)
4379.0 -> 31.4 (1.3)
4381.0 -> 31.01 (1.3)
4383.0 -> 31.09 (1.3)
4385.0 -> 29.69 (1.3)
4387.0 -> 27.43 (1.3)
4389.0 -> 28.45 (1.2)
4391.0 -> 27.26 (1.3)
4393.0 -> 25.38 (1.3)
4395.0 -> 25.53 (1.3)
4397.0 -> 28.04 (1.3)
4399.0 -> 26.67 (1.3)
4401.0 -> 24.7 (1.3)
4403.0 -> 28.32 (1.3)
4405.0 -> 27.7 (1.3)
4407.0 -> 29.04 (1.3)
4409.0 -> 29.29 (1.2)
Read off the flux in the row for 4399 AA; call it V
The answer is 26.67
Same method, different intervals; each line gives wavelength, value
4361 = 27.01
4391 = 27.26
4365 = 24.42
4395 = 25.53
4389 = 28.45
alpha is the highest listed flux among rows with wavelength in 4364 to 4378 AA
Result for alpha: 30.92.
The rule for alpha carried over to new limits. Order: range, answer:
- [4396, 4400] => 28.04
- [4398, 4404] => 28.32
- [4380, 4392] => 31.09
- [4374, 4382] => 31.4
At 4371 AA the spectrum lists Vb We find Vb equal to 27.11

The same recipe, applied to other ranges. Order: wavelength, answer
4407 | 29.04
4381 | 31.01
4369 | 27.47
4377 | 29.32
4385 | 29.69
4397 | 28.04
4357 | 30.74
